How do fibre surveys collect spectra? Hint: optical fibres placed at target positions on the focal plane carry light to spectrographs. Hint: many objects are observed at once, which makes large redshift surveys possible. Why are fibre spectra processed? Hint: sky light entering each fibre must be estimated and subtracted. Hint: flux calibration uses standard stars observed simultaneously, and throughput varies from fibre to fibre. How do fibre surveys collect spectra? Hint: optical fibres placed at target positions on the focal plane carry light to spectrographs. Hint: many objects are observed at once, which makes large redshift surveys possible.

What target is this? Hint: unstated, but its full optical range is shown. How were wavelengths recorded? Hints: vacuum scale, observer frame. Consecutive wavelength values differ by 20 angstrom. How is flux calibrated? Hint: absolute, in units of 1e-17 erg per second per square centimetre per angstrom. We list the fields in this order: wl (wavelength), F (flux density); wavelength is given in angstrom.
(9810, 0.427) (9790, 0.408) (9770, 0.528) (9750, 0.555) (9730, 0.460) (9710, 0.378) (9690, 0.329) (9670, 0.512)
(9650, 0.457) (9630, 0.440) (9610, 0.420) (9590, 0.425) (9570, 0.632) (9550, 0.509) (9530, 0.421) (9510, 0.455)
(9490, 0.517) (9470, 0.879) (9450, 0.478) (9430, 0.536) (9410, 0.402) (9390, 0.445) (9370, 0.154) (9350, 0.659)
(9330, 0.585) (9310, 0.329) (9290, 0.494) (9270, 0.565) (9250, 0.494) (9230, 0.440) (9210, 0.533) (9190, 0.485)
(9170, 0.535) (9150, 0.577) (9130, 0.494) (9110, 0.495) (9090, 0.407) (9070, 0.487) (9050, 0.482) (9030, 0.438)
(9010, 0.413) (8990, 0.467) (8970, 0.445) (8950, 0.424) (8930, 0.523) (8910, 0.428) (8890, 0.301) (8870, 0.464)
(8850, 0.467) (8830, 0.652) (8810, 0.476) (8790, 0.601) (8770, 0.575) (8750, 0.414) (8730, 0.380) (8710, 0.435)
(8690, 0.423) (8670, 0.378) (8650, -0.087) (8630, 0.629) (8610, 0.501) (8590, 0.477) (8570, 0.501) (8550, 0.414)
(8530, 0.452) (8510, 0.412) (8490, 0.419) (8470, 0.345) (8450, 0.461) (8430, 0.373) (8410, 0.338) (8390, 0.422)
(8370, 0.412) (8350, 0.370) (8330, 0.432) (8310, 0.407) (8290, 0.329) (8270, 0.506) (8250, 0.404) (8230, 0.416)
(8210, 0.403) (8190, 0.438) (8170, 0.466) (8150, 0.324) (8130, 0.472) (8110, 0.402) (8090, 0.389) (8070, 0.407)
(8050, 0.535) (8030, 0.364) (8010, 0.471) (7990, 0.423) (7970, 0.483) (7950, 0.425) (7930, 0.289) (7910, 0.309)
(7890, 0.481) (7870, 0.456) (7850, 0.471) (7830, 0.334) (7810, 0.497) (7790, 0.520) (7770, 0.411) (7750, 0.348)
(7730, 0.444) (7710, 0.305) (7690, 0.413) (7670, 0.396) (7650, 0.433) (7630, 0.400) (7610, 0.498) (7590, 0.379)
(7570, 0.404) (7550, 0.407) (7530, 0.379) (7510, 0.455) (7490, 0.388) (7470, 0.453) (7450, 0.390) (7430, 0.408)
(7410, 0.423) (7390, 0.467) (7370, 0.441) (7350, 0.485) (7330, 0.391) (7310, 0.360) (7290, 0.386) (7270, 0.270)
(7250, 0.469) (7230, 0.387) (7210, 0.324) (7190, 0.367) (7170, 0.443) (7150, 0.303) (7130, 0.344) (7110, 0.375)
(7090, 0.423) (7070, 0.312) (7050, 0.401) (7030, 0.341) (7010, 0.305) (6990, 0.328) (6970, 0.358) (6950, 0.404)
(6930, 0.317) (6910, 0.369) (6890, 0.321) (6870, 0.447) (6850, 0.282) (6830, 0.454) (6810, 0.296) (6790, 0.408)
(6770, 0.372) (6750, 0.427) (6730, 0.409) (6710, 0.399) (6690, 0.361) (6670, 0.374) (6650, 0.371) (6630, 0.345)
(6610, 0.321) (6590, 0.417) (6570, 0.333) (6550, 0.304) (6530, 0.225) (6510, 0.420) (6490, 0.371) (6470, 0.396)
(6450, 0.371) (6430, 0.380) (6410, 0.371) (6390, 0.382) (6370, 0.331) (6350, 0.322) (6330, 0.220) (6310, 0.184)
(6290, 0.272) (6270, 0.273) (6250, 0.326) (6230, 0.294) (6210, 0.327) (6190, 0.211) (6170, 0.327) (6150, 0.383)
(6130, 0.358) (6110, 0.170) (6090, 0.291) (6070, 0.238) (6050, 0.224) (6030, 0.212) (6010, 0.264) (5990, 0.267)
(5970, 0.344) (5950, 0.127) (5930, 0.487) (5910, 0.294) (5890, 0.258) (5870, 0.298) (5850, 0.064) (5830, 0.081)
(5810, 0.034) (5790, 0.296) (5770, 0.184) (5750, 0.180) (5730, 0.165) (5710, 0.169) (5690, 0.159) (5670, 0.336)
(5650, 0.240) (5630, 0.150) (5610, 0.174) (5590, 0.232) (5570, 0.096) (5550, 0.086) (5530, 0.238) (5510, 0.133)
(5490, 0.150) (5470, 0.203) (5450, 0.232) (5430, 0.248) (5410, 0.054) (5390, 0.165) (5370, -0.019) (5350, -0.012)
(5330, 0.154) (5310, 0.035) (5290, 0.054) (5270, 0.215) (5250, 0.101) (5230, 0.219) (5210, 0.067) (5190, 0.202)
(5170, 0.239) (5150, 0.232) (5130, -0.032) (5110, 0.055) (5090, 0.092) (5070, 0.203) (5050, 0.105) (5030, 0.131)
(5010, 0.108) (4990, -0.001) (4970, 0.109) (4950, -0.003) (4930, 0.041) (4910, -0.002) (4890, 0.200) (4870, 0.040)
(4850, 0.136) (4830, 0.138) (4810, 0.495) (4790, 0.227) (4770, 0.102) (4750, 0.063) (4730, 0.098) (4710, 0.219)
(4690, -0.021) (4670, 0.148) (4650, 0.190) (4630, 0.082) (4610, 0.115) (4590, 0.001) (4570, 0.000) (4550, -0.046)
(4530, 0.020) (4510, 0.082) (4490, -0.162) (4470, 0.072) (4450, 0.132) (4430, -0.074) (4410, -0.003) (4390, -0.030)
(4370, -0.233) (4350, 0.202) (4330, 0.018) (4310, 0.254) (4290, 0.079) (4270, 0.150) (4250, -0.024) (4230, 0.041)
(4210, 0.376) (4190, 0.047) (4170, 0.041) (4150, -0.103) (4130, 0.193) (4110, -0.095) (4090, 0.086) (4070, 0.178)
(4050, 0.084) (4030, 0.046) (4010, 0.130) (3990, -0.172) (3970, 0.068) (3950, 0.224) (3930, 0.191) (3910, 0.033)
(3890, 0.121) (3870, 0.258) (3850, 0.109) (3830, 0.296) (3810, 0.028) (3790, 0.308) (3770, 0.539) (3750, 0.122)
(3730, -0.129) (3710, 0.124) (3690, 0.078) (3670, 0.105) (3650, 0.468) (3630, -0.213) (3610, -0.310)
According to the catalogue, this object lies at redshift 0.59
